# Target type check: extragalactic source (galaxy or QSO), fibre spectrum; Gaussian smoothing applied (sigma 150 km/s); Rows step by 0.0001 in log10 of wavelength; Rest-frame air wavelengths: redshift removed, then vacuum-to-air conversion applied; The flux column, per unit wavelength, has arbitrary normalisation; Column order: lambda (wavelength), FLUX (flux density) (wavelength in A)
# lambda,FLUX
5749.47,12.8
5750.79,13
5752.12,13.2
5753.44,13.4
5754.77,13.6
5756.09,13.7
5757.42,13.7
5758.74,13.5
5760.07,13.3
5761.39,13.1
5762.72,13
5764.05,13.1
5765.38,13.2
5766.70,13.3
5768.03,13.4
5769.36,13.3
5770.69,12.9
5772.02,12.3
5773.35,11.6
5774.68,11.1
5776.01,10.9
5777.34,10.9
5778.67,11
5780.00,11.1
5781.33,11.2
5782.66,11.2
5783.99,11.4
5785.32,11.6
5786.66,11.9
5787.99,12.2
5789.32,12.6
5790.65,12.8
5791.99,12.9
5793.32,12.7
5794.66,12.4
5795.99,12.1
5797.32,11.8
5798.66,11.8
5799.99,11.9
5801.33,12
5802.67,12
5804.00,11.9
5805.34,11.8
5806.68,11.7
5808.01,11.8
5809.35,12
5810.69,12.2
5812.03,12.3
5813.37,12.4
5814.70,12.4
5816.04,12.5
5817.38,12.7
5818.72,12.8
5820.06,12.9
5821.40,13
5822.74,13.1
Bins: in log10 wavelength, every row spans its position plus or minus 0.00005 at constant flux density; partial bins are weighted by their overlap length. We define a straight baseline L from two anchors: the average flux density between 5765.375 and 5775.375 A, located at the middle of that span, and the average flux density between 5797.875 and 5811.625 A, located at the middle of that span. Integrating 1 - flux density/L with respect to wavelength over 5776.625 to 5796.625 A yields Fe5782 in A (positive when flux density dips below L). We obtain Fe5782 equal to 0.65 A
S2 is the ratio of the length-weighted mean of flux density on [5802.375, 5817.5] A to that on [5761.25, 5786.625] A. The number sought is 1.0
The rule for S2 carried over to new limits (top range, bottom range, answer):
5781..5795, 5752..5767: 0.91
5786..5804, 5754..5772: 0.92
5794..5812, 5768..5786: 1.03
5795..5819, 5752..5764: 0.90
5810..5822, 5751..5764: 0.94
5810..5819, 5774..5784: 1.12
